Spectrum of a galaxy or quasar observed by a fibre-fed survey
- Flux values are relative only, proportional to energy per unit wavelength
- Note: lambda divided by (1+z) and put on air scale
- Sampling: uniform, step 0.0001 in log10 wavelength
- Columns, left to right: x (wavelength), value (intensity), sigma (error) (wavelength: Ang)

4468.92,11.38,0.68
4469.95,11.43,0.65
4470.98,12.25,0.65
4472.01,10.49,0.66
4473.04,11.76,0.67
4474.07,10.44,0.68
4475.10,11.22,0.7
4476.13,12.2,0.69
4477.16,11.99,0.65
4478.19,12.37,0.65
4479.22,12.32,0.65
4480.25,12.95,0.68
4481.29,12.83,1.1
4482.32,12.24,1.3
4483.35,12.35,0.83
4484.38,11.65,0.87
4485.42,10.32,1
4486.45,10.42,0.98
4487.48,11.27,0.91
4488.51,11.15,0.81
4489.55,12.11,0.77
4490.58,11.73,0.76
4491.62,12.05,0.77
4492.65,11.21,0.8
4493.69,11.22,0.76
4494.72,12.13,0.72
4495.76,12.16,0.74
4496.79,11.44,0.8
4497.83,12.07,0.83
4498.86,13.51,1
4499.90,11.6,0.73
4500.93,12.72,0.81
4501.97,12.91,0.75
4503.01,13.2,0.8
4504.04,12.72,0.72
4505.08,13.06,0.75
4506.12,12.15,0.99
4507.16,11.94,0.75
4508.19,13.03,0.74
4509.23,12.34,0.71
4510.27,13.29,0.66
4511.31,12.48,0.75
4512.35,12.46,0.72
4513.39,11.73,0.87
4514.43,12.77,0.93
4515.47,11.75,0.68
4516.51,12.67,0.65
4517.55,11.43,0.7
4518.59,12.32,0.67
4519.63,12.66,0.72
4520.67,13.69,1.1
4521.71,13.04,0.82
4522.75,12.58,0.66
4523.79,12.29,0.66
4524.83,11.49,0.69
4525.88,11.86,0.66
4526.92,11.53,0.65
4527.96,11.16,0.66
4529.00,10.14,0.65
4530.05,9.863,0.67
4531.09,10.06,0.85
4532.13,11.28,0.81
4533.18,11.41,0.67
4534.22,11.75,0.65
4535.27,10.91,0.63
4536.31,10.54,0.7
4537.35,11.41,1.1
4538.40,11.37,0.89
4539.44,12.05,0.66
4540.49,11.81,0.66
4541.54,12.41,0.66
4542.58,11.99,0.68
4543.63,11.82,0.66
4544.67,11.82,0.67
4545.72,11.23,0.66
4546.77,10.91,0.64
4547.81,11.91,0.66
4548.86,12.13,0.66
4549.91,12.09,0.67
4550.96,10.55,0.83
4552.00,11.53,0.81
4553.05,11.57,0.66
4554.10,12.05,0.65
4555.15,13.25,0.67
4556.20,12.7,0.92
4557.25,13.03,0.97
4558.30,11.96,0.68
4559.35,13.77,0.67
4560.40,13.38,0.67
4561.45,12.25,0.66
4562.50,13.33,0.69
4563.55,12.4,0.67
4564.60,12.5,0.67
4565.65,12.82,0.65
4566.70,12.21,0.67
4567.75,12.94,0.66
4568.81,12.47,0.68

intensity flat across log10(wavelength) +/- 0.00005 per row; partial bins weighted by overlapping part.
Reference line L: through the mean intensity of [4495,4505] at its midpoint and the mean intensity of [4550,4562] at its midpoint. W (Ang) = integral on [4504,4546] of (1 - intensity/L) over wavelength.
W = 1.8 Ang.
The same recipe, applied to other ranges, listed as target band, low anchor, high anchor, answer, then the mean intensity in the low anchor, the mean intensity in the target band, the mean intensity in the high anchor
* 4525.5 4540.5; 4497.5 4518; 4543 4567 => 1.51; 12.5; 11.1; 12.2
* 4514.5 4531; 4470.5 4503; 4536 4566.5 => 0.17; 11.9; 11.9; 12.1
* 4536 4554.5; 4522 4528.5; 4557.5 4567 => 1.07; 11.9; 11.6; 12.8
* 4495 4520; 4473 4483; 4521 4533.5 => -1.61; 12.1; 12.4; 11.4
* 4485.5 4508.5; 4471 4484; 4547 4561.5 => -0.02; 11.9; 12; 12.3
